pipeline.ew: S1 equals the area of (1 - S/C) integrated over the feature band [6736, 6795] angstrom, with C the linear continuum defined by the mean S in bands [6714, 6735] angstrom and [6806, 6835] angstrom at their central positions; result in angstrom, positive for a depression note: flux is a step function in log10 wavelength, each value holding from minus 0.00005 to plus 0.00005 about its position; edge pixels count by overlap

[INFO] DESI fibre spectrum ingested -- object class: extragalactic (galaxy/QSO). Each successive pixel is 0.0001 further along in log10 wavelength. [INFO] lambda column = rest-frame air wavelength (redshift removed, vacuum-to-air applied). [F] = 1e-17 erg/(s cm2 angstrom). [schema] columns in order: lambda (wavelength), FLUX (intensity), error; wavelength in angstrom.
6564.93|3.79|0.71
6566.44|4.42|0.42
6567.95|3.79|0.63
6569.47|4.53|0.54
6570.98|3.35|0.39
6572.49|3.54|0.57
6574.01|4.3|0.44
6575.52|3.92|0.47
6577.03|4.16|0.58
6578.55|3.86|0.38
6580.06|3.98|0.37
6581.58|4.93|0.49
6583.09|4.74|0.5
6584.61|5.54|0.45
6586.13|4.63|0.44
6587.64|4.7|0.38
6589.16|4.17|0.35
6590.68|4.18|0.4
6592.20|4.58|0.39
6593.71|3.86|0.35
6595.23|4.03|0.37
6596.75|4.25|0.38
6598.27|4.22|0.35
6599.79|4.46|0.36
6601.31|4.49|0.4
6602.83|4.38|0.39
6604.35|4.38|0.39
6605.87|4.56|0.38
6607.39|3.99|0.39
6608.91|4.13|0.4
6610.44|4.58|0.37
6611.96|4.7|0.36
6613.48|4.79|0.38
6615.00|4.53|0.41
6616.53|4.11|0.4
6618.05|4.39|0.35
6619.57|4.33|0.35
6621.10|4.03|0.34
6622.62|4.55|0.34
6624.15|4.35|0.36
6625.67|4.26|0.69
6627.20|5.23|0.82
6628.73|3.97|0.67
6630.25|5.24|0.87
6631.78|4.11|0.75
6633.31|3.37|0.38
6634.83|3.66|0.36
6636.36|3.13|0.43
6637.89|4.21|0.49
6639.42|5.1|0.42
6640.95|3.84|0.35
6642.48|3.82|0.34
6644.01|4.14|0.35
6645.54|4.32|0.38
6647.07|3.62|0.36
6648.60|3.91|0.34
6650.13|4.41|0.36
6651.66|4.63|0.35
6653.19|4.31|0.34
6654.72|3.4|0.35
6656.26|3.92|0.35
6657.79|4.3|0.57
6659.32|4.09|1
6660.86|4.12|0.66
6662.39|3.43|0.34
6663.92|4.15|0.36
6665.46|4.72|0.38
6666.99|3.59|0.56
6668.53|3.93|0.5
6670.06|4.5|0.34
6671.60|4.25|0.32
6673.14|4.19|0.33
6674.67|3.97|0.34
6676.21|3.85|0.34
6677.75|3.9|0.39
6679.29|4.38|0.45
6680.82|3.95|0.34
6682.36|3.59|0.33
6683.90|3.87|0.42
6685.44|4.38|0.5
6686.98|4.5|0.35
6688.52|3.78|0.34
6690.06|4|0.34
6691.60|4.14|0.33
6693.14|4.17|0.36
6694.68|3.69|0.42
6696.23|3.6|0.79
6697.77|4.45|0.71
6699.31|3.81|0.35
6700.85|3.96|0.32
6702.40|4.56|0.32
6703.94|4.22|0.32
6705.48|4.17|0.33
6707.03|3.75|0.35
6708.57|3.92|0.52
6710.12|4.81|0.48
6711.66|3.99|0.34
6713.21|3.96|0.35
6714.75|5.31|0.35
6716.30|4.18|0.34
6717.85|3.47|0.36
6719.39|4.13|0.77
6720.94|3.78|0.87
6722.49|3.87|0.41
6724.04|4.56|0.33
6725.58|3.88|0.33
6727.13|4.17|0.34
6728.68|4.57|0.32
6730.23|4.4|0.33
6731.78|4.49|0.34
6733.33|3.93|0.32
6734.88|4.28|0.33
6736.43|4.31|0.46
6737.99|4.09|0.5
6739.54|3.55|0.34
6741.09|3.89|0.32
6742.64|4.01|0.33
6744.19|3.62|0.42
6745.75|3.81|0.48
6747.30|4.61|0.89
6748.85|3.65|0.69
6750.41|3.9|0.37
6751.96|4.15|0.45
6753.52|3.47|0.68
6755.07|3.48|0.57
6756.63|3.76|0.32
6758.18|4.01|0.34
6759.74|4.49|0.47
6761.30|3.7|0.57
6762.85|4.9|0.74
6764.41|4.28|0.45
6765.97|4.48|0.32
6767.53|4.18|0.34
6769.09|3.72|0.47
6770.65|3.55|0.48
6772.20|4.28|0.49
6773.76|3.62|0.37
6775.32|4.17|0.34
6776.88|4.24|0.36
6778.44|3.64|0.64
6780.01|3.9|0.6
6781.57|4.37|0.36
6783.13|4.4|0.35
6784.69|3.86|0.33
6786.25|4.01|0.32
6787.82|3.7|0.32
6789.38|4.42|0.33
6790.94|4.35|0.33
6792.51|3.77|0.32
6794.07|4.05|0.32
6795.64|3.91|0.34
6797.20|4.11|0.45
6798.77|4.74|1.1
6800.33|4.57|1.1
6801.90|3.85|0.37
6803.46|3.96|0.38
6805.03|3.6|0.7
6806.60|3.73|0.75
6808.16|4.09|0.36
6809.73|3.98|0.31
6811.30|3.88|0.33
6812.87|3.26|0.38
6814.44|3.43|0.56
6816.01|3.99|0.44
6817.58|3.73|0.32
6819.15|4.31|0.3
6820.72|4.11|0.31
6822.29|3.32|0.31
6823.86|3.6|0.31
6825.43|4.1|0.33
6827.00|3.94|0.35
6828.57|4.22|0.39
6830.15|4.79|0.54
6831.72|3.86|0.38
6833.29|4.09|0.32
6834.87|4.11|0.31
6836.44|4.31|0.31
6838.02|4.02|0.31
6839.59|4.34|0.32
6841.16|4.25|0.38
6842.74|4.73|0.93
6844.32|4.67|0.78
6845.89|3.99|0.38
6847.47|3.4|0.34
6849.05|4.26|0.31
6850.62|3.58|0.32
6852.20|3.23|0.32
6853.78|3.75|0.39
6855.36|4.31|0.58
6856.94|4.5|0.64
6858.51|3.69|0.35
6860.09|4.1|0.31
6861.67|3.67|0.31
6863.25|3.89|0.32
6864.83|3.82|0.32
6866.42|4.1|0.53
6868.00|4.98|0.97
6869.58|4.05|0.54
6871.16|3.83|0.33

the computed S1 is 1.1 angstrom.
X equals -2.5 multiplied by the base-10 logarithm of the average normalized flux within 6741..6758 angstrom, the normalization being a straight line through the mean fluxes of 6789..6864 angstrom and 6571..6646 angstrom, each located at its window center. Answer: 0.07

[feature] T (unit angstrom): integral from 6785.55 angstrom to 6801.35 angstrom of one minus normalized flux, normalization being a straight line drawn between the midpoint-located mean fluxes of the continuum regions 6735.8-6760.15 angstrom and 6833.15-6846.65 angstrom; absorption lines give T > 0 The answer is -0.2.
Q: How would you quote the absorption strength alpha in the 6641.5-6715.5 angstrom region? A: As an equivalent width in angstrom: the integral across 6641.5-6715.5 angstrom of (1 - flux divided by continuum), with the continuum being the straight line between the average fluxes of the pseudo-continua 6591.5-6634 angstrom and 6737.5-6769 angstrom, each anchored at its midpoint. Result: 1.6 angstrom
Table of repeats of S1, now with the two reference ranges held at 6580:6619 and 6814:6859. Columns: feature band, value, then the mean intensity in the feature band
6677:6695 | 1.1 angstrom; 4.04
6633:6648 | 1.5 angstrom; 3.94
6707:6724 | 0.4 angstrom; 4.14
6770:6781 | 0.6 angstrom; 3.93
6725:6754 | 1.0 angstrom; 4.05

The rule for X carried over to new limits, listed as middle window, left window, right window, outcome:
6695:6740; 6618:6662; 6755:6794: -0.01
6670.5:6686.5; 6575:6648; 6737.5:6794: 0.03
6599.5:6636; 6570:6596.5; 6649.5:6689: -0.04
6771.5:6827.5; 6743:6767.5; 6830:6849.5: 0.04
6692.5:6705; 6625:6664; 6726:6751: 0.01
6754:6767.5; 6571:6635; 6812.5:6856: -0.01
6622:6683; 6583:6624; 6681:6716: 0.04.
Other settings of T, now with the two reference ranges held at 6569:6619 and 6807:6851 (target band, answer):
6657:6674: 0.5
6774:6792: 0.0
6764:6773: 0.1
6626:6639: 0.4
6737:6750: 0.7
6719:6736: -0.2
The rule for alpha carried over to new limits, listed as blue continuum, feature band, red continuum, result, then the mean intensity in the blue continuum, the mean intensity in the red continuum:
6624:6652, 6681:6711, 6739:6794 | 0.2 angstrom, 4.16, 4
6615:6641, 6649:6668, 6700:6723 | 0.6 angstrom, 4.25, 4.14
